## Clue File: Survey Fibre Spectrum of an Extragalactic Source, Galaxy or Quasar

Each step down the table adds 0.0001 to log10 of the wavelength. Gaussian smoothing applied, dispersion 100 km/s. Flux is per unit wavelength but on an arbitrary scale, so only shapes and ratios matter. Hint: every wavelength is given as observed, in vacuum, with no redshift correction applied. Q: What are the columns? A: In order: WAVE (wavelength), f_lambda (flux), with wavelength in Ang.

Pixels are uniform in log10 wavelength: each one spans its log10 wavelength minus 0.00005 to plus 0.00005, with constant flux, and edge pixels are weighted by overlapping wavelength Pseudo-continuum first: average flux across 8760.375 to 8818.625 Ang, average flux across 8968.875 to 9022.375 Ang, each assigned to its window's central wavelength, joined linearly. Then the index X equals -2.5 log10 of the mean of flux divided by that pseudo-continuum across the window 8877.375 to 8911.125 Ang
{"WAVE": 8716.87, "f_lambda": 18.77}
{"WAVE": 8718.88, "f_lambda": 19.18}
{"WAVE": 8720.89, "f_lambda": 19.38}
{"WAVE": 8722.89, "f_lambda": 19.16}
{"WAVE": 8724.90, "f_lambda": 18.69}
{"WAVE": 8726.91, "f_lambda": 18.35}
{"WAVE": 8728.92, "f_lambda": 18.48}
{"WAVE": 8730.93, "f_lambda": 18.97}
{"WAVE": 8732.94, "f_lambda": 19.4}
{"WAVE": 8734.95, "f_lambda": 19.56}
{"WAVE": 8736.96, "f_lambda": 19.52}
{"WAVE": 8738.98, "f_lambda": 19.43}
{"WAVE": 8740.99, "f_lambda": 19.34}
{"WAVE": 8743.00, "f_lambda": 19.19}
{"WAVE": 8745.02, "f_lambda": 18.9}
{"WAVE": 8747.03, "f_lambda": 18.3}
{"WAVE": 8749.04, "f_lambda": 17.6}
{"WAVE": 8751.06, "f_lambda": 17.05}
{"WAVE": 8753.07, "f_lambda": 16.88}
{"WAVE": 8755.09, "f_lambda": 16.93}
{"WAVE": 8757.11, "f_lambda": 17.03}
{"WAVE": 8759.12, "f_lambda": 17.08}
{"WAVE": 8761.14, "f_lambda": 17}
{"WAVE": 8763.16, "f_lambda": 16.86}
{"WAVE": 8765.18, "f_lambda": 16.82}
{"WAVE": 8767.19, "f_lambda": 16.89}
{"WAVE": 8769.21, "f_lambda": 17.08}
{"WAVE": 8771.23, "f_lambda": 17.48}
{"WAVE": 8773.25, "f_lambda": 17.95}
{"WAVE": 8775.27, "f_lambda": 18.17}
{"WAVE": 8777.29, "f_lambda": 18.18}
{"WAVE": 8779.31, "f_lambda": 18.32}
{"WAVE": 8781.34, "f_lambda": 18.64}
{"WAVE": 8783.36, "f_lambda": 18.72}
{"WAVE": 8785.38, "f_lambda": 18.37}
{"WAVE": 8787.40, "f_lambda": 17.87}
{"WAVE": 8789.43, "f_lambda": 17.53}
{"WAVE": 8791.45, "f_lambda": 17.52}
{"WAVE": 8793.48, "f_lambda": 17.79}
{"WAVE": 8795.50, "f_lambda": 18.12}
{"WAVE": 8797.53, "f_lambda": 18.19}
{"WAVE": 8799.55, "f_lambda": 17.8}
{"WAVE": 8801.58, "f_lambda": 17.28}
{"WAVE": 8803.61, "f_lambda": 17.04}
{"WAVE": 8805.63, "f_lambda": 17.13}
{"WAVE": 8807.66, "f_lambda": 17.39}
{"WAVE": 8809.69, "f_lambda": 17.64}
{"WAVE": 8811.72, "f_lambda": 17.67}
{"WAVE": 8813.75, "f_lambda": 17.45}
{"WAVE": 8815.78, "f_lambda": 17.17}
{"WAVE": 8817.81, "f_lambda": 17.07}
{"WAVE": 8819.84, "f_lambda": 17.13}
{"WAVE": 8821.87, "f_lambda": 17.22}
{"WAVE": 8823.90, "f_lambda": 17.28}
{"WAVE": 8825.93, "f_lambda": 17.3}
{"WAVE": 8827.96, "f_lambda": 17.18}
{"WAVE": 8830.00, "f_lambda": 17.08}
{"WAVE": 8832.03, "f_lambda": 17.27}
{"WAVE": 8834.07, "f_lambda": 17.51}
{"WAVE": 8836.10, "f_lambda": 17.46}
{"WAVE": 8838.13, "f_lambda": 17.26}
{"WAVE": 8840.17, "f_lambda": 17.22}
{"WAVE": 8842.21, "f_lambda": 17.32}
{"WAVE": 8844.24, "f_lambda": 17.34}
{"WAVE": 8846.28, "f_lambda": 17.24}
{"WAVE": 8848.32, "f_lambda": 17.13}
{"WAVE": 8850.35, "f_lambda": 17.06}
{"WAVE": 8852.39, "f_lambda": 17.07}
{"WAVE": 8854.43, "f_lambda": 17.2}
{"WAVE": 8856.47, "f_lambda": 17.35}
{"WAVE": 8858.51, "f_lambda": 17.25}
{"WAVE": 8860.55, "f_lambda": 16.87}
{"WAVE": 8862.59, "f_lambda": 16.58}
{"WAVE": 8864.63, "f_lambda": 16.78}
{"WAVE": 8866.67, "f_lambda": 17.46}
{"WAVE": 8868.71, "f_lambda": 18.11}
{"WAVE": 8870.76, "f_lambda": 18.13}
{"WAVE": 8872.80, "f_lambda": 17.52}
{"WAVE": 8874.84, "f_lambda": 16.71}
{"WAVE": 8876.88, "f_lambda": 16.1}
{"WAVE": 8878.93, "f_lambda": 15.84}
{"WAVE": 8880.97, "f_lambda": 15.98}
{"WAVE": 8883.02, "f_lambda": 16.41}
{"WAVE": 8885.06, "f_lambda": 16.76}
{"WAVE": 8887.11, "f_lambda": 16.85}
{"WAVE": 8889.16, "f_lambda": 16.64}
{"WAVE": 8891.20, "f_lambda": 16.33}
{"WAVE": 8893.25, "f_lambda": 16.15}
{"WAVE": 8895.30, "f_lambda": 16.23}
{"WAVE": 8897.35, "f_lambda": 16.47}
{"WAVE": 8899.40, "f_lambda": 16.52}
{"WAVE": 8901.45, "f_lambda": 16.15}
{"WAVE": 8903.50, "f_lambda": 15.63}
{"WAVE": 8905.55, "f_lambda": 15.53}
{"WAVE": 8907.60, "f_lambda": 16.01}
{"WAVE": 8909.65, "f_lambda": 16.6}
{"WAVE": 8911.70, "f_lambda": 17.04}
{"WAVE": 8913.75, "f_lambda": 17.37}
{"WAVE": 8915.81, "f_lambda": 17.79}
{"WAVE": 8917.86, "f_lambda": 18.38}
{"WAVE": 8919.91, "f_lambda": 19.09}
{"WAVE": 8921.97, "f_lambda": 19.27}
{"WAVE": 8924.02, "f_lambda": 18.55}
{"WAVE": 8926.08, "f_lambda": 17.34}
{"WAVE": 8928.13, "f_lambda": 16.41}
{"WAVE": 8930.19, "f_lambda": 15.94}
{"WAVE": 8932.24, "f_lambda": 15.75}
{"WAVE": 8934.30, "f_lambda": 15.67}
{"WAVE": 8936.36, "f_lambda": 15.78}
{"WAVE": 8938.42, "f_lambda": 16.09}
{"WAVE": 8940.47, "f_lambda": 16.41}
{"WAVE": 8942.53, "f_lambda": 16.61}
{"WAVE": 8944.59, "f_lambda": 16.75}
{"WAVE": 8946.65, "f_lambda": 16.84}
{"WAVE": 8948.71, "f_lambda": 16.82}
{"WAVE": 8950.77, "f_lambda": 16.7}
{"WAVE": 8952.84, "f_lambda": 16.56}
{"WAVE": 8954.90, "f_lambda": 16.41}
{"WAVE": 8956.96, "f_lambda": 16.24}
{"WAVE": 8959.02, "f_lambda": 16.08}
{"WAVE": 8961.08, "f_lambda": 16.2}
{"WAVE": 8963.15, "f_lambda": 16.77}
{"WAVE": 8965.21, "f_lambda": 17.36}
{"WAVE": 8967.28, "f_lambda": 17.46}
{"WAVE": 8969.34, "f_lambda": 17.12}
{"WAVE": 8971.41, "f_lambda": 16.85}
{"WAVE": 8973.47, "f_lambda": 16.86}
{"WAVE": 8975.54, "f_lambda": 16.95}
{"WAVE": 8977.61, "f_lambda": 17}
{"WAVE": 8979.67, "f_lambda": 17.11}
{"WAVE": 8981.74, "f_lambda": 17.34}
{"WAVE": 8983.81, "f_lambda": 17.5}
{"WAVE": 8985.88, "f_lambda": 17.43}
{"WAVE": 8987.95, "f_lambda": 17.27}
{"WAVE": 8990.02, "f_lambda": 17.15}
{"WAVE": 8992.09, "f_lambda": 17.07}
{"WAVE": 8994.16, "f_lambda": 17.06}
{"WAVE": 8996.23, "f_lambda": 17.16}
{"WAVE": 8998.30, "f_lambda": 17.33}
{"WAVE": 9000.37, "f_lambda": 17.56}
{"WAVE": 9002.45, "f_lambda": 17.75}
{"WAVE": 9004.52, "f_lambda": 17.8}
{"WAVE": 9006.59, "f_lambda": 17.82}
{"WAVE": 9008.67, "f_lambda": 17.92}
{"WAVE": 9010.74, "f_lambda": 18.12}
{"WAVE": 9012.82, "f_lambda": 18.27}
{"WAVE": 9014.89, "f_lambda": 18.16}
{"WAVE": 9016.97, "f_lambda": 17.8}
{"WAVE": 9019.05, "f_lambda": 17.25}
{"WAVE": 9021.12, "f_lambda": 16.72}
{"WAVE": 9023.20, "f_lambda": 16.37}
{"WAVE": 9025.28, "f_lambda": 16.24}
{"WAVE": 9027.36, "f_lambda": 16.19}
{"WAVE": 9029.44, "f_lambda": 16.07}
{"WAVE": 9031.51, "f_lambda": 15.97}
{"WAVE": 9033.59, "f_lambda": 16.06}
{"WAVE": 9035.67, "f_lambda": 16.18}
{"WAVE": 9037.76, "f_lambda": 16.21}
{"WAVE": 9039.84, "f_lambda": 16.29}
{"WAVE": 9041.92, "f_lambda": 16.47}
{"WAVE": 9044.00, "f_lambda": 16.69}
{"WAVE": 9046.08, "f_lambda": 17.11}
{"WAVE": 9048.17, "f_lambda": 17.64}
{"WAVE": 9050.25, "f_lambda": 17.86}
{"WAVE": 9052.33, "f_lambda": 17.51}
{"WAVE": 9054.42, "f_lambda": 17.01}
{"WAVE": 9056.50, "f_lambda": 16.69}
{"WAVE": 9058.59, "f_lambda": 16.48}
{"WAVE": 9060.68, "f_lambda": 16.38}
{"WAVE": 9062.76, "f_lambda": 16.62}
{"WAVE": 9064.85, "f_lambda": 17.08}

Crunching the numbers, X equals 0.080 mag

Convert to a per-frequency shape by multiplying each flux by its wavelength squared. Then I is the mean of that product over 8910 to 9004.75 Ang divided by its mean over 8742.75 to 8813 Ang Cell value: 1.0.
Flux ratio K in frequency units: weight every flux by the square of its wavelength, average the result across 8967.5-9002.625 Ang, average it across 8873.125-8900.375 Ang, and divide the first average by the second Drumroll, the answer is 1.1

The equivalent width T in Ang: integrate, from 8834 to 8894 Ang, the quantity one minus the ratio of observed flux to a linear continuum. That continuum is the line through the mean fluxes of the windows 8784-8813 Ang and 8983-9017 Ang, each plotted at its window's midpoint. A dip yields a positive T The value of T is 2.3 Ang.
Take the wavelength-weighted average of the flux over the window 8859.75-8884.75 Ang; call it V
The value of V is 16.9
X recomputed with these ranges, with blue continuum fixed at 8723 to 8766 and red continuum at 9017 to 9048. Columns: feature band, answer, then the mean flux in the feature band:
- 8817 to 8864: 0.03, 17.2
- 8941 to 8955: 0.02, 16.7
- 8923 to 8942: 0.04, 16.4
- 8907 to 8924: -0.04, 17.8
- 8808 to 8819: 0.02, 17.4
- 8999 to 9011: -0.07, 17.8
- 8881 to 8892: 0.05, 16.5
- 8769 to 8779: 0.01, 17.9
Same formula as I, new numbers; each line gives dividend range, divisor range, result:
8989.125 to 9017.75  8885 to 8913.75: 1.10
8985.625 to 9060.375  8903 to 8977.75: 1.03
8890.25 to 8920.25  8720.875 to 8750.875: 0.92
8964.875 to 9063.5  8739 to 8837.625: 1.02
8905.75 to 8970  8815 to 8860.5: 1.00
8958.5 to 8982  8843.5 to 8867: 1.02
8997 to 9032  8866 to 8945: 1.06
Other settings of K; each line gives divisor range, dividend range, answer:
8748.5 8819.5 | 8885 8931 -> 0.99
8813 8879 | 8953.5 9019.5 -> 1.04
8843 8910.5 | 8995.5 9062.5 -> 1.05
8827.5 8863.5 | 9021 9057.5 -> 1.01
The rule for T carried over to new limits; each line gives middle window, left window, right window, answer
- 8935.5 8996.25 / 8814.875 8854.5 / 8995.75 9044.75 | 0.9 Ang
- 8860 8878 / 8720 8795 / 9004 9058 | 0.5 Ang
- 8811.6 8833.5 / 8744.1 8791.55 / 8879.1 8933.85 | 0.1 Ang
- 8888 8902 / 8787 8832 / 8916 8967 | 0.6 Ang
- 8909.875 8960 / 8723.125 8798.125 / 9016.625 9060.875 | 0.8 Ang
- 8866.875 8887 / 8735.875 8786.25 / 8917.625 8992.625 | 0.5 Ang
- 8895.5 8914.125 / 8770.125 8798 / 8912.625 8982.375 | 1.0 Ang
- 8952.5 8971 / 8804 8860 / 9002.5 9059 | 0.4 Ang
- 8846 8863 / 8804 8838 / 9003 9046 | 0.2 Ang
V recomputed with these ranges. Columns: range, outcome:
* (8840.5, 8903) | 16.8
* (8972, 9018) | 17.5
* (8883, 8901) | 16.5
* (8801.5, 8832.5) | 17.3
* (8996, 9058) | 17.1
